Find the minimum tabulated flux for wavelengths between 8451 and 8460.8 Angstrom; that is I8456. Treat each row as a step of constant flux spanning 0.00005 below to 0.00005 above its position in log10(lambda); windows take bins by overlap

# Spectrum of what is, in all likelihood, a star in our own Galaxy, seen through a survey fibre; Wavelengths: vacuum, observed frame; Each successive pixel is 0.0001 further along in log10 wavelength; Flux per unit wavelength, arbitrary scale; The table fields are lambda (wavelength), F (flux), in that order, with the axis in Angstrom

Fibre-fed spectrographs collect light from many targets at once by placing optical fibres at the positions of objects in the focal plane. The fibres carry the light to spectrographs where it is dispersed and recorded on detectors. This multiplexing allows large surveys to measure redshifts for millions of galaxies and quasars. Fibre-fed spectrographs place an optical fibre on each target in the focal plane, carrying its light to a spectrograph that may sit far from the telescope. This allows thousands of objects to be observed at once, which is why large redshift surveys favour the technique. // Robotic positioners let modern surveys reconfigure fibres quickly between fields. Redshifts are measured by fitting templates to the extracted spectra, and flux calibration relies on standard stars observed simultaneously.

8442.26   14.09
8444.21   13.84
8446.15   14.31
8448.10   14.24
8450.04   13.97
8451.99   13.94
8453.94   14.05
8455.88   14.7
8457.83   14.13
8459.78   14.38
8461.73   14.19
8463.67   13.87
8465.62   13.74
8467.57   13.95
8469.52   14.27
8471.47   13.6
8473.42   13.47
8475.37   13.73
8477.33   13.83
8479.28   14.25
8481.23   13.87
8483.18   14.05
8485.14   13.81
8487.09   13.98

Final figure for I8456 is 13.94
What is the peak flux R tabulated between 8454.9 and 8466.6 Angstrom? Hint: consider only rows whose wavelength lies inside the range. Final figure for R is 14.7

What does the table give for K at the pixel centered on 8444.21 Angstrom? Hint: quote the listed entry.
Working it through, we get 13.84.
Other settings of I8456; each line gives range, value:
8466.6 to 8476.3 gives 13.47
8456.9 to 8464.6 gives 13.87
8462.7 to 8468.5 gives 13.74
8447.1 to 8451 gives 13.97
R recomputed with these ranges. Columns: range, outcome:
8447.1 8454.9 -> 14.24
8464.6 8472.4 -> 14.27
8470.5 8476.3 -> 13.73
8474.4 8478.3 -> 13.83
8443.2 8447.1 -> 14.31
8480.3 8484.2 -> 14.05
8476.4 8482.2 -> 14.25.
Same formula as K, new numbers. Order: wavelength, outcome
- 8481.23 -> 13.87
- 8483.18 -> 14.05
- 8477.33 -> 13.83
